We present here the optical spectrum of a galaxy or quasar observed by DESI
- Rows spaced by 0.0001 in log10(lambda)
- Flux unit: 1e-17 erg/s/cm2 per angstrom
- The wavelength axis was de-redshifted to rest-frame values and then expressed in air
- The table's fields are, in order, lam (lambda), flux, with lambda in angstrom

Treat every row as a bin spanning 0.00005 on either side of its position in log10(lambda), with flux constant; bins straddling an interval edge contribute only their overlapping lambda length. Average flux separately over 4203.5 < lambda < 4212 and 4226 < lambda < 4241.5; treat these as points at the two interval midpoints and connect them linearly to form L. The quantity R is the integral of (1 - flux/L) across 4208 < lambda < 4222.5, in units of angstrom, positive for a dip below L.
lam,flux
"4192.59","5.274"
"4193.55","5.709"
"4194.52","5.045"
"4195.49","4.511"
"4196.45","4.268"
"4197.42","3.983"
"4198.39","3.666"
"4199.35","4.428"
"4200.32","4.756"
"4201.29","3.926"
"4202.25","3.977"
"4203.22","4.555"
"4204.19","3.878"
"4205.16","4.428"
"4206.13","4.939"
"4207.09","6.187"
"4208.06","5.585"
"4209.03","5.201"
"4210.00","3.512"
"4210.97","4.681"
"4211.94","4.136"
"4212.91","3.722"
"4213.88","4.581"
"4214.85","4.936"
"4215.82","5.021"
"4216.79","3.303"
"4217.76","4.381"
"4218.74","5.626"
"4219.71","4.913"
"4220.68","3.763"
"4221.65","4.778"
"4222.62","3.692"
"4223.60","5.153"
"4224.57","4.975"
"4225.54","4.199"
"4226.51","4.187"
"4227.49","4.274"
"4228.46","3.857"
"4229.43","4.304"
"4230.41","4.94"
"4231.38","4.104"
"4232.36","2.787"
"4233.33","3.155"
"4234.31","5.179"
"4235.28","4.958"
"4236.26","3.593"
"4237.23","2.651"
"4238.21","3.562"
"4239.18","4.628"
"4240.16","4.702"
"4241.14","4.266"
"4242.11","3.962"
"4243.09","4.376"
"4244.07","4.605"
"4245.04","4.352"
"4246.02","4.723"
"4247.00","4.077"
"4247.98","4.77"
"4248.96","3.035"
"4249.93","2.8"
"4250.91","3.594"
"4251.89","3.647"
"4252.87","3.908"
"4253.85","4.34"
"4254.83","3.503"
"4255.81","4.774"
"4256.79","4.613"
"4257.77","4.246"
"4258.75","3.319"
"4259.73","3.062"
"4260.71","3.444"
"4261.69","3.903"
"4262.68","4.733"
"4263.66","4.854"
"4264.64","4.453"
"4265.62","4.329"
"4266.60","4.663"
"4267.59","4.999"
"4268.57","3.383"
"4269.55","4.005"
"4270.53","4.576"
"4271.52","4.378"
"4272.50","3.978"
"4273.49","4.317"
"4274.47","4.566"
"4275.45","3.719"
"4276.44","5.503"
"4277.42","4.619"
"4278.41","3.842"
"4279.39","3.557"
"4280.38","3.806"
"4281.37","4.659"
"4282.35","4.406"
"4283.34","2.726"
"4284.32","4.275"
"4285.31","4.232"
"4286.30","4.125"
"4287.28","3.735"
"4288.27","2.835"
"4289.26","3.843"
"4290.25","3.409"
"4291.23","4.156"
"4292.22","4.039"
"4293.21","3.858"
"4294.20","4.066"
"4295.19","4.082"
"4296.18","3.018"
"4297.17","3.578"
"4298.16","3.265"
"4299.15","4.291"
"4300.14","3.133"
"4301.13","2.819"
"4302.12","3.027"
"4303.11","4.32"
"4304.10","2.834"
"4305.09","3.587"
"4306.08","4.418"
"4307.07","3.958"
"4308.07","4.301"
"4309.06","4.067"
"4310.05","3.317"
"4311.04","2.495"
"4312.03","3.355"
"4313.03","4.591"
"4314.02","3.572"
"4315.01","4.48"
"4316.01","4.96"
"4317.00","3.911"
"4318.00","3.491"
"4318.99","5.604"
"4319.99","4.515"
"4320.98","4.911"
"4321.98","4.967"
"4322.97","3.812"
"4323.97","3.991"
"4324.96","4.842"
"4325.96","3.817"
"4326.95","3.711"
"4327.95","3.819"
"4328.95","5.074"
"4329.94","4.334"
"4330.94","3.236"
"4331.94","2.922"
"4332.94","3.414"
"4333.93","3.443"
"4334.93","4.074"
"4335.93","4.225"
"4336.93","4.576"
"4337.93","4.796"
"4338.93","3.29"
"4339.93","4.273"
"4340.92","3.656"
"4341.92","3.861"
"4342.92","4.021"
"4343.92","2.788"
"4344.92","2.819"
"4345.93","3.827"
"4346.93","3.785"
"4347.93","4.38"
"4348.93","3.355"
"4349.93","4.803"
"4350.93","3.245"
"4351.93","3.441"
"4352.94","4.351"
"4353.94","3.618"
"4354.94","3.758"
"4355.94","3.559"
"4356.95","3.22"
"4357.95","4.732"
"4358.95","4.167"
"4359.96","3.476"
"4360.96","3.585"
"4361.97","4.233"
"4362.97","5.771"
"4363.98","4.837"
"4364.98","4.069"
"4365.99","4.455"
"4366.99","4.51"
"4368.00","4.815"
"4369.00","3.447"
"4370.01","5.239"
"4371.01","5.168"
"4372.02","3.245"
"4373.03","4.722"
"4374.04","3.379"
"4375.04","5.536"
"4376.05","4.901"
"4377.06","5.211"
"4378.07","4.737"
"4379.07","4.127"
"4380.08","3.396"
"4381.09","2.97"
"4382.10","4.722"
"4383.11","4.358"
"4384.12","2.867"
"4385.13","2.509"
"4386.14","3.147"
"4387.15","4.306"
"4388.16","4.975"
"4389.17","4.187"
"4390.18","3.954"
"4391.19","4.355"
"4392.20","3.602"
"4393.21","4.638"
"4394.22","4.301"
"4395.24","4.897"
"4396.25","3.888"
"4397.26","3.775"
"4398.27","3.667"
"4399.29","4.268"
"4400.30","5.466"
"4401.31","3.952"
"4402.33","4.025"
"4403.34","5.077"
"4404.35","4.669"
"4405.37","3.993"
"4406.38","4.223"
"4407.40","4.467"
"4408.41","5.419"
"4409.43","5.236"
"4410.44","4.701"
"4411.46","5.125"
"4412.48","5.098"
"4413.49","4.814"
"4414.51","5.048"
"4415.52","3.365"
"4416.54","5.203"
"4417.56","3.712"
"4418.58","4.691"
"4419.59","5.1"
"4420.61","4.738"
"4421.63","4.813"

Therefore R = 0.20 angstrom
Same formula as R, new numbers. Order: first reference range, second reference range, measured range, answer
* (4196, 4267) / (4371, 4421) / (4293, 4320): 3.1 angstrom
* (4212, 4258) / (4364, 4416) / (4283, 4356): 7.2 angstrom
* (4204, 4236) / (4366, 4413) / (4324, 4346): 2.6 angstrom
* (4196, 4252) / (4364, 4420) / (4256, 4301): 3.1 angstrom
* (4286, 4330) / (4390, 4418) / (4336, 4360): 1.8 angstrom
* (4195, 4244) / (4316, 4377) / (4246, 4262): 1.6 angstrom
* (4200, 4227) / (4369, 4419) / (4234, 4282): 3.6 angstrom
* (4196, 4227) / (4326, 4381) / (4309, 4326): 0.0 angstrom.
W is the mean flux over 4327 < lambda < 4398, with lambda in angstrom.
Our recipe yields 4.04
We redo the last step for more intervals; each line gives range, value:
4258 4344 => 3.97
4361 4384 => 4.4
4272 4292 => 4.02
